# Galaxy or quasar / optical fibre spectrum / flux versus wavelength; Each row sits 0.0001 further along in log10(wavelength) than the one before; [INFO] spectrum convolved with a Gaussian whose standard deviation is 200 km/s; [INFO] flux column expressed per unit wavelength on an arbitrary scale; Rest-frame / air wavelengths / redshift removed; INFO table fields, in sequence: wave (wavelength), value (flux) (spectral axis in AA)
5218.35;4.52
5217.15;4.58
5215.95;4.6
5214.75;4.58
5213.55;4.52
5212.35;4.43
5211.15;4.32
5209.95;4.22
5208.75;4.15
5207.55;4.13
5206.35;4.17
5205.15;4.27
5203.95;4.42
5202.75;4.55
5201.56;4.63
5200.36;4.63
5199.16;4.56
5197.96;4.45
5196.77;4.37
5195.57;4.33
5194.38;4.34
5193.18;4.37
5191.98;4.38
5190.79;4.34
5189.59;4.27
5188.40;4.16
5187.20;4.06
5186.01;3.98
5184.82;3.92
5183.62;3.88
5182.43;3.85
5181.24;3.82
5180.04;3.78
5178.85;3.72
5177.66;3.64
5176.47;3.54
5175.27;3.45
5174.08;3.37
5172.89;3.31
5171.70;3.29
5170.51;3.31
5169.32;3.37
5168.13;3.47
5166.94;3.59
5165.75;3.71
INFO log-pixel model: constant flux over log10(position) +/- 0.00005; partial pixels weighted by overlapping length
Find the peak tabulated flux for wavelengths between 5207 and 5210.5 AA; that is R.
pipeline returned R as 4.22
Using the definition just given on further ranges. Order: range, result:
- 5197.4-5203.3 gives 4.63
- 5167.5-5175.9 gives 3.47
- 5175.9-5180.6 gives 3.78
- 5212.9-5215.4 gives 4.58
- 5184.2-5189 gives 4.16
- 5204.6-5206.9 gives 4.27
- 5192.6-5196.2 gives 4.37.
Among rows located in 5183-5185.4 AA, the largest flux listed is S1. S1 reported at 3.92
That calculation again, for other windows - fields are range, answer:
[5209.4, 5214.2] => 4.52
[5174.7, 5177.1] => 3.54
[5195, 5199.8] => 4.56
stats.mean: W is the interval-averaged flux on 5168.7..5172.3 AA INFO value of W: 3.33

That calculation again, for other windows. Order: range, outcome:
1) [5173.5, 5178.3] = 3.5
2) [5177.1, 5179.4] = 3.68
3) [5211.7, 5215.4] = 4.51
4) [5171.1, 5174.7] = 3.33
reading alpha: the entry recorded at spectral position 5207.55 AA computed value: 4.13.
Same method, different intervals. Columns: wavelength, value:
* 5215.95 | 4.6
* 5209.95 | 4.22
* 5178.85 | 3.72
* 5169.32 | 3.37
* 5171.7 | 3.29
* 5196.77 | 4.37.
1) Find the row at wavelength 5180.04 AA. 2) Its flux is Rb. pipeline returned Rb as 3.78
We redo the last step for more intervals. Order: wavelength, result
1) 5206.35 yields 4.17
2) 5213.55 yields 4.52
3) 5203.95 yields 4.42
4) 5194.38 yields 4.34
